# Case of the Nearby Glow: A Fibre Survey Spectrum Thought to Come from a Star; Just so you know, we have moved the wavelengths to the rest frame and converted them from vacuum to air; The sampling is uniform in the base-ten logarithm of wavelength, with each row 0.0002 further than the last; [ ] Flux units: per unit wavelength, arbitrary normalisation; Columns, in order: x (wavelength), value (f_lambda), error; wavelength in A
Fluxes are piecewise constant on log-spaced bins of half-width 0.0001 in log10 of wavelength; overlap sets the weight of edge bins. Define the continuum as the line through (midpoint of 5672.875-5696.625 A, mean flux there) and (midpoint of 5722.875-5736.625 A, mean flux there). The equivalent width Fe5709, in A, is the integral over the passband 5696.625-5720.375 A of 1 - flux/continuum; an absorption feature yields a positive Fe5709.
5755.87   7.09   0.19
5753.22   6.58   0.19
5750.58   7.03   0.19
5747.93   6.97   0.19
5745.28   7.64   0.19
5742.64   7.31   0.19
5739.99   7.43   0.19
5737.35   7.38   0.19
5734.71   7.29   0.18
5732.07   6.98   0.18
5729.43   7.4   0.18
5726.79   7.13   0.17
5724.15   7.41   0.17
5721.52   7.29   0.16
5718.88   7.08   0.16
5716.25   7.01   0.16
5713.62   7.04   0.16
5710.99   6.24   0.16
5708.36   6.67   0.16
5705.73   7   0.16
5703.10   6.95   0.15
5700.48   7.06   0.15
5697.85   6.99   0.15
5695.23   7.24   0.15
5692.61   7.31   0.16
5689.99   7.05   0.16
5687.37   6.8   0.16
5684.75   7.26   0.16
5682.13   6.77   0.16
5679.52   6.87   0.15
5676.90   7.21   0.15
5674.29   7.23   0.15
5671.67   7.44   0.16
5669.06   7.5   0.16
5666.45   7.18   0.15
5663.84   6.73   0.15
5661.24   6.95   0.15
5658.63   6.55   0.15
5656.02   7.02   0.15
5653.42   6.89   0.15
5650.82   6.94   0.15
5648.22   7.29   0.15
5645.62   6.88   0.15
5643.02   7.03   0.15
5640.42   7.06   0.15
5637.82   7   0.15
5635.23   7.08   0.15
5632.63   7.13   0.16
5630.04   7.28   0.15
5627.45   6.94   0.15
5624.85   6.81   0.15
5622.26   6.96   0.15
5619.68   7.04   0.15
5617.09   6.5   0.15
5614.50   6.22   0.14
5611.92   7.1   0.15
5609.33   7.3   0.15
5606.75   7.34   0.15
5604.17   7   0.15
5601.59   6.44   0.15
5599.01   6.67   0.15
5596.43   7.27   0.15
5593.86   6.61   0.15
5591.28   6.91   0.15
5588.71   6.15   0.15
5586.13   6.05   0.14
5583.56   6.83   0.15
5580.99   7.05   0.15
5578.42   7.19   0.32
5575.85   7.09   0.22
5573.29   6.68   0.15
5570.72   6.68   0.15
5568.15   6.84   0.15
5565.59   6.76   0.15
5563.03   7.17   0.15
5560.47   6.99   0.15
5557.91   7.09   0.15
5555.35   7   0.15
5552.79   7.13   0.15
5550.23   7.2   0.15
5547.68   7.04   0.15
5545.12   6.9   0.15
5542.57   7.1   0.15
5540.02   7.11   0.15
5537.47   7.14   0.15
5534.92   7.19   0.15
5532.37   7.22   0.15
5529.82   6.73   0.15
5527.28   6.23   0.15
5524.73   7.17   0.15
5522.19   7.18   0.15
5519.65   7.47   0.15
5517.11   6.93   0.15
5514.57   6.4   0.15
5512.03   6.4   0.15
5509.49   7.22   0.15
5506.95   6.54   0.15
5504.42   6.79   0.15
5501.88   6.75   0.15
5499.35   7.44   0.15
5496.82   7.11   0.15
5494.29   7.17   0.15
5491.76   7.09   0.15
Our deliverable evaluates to 0.9 A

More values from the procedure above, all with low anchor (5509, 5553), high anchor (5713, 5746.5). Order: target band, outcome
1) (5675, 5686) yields 0.2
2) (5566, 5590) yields 1.1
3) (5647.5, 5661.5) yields 0.5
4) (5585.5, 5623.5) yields 1.6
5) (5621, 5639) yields 0.2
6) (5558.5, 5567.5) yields 0.1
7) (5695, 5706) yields 0.3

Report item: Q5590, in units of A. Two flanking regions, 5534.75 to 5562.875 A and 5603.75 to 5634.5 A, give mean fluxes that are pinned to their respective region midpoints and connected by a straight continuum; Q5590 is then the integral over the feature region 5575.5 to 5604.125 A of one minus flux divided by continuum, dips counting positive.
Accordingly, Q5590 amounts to 1.1 A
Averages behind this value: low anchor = 7.08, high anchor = 6.97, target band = 6.75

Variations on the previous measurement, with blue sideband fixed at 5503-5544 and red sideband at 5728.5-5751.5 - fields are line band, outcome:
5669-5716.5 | 1.15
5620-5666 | 0.89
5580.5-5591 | 0.76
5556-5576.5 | 0.25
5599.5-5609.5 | 0.13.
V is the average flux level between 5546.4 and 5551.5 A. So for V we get 7.12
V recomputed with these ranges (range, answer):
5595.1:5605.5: 6.85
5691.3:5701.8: 7.15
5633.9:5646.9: 7.01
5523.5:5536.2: 6.91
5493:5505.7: 7.05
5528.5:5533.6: 6.97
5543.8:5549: 6.98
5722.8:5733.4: 7.23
